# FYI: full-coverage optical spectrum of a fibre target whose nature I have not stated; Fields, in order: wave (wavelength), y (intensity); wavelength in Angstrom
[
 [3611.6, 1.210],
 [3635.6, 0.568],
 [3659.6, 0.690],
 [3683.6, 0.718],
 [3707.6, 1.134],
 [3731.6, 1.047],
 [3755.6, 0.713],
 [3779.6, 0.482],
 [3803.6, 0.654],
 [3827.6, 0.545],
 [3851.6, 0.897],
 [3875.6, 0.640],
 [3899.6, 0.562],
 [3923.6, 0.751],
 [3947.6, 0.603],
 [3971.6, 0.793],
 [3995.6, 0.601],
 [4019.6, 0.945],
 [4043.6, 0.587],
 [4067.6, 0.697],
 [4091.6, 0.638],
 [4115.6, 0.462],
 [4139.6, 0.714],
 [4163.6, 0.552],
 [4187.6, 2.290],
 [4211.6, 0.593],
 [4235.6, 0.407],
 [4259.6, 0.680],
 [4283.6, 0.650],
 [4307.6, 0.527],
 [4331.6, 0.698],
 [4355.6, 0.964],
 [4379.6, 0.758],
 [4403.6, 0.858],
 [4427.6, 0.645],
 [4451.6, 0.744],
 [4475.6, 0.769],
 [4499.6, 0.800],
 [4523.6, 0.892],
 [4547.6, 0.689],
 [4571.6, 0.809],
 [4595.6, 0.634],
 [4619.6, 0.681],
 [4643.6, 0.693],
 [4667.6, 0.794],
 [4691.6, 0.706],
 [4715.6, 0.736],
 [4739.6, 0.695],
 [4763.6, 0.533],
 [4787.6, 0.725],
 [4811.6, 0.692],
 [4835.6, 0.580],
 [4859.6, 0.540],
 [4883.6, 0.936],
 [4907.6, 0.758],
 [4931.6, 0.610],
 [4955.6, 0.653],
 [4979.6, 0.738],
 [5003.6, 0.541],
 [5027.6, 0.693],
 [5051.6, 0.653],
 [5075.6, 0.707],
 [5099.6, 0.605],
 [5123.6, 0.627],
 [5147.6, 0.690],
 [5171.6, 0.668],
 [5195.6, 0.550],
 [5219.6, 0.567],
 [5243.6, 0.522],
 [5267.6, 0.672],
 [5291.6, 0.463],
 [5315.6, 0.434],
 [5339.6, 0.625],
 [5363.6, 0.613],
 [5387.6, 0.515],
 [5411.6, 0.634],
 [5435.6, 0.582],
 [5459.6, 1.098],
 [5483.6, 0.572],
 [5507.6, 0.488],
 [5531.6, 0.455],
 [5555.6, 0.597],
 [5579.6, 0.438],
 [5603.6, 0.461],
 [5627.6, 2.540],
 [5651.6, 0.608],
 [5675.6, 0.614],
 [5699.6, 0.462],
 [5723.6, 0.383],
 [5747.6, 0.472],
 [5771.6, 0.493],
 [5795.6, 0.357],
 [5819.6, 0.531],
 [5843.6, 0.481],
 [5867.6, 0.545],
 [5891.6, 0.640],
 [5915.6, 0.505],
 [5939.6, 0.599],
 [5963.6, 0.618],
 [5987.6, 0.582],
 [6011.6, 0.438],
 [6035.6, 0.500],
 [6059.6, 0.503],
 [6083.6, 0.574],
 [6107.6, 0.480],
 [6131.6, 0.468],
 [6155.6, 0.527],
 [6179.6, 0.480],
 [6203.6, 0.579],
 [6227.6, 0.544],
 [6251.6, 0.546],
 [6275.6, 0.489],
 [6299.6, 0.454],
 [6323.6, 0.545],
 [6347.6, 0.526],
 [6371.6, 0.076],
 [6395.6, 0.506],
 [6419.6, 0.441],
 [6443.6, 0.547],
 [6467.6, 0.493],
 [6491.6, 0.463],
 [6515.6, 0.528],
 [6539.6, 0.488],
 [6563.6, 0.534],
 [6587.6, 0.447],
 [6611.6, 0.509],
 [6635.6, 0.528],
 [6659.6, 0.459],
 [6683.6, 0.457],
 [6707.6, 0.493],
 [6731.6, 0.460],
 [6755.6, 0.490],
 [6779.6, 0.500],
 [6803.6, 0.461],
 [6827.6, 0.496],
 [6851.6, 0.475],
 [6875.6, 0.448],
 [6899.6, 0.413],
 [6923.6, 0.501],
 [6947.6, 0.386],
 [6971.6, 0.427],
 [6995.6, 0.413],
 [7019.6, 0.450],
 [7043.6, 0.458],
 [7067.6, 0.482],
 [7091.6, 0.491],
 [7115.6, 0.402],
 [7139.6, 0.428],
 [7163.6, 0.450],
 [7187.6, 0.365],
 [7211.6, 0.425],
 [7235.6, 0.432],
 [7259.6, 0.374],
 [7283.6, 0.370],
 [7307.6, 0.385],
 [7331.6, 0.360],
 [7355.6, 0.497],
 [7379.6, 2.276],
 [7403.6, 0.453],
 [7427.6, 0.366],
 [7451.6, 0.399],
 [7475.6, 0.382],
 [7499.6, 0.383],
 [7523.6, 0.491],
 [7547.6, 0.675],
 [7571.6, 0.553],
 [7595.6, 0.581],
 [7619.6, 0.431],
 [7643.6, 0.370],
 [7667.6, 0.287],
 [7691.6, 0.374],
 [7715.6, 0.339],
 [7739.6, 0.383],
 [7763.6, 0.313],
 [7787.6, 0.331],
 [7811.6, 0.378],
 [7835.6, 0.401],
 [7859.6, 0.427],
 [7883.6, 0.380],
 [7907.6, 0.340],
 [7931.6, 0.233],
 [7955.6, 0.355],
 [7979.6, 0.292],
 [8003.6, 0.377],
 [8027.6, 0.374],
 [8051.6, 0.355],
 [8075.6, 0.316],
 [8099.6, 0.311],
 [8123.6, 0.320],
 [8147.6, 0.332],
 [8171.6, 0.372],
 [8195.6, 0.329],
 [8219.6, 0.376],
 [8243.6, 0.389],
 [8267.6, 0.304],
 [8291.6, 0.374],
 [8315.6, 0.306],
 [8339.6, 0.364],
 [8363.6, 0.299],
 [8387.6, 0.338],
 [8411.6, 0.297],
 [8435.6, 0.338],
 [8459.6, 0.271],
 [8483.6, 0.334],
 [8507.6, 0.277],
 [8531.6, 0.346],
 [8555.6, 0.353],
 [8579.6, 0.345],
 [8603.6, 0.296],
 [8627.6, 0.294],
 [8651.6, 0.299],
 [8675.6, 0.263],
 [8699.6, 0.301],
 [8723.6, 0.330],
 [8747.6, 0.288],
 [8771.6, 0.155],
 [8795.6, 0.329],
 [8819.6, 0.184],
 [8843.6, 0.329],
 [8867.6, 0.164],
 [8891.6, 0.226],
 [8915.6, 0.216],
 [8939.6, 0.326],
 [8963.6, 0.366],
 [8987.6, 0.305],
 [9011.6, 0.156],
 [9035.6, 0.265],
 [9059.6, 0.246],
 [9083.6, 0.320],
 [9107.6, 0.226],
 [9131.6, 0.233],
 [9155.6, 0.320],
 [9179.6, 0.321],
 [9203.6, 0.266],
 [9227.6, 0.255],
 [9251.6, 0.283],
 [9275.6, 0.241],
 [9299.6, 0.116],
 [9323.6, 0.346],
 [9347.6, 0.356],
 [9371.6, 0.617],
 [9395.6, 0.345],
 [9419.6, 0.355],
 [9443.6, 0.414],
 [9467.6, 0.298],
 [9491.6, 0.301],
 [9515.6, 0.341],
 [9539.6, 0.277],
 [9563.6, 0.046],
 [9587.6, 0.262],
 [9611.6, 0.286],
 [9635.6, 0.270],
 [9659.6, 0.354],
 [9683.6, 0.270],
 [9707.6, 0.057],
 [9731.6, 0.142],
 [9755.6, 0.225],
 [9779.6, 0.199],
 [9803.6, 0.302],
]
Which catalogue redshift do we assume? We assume 0.12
